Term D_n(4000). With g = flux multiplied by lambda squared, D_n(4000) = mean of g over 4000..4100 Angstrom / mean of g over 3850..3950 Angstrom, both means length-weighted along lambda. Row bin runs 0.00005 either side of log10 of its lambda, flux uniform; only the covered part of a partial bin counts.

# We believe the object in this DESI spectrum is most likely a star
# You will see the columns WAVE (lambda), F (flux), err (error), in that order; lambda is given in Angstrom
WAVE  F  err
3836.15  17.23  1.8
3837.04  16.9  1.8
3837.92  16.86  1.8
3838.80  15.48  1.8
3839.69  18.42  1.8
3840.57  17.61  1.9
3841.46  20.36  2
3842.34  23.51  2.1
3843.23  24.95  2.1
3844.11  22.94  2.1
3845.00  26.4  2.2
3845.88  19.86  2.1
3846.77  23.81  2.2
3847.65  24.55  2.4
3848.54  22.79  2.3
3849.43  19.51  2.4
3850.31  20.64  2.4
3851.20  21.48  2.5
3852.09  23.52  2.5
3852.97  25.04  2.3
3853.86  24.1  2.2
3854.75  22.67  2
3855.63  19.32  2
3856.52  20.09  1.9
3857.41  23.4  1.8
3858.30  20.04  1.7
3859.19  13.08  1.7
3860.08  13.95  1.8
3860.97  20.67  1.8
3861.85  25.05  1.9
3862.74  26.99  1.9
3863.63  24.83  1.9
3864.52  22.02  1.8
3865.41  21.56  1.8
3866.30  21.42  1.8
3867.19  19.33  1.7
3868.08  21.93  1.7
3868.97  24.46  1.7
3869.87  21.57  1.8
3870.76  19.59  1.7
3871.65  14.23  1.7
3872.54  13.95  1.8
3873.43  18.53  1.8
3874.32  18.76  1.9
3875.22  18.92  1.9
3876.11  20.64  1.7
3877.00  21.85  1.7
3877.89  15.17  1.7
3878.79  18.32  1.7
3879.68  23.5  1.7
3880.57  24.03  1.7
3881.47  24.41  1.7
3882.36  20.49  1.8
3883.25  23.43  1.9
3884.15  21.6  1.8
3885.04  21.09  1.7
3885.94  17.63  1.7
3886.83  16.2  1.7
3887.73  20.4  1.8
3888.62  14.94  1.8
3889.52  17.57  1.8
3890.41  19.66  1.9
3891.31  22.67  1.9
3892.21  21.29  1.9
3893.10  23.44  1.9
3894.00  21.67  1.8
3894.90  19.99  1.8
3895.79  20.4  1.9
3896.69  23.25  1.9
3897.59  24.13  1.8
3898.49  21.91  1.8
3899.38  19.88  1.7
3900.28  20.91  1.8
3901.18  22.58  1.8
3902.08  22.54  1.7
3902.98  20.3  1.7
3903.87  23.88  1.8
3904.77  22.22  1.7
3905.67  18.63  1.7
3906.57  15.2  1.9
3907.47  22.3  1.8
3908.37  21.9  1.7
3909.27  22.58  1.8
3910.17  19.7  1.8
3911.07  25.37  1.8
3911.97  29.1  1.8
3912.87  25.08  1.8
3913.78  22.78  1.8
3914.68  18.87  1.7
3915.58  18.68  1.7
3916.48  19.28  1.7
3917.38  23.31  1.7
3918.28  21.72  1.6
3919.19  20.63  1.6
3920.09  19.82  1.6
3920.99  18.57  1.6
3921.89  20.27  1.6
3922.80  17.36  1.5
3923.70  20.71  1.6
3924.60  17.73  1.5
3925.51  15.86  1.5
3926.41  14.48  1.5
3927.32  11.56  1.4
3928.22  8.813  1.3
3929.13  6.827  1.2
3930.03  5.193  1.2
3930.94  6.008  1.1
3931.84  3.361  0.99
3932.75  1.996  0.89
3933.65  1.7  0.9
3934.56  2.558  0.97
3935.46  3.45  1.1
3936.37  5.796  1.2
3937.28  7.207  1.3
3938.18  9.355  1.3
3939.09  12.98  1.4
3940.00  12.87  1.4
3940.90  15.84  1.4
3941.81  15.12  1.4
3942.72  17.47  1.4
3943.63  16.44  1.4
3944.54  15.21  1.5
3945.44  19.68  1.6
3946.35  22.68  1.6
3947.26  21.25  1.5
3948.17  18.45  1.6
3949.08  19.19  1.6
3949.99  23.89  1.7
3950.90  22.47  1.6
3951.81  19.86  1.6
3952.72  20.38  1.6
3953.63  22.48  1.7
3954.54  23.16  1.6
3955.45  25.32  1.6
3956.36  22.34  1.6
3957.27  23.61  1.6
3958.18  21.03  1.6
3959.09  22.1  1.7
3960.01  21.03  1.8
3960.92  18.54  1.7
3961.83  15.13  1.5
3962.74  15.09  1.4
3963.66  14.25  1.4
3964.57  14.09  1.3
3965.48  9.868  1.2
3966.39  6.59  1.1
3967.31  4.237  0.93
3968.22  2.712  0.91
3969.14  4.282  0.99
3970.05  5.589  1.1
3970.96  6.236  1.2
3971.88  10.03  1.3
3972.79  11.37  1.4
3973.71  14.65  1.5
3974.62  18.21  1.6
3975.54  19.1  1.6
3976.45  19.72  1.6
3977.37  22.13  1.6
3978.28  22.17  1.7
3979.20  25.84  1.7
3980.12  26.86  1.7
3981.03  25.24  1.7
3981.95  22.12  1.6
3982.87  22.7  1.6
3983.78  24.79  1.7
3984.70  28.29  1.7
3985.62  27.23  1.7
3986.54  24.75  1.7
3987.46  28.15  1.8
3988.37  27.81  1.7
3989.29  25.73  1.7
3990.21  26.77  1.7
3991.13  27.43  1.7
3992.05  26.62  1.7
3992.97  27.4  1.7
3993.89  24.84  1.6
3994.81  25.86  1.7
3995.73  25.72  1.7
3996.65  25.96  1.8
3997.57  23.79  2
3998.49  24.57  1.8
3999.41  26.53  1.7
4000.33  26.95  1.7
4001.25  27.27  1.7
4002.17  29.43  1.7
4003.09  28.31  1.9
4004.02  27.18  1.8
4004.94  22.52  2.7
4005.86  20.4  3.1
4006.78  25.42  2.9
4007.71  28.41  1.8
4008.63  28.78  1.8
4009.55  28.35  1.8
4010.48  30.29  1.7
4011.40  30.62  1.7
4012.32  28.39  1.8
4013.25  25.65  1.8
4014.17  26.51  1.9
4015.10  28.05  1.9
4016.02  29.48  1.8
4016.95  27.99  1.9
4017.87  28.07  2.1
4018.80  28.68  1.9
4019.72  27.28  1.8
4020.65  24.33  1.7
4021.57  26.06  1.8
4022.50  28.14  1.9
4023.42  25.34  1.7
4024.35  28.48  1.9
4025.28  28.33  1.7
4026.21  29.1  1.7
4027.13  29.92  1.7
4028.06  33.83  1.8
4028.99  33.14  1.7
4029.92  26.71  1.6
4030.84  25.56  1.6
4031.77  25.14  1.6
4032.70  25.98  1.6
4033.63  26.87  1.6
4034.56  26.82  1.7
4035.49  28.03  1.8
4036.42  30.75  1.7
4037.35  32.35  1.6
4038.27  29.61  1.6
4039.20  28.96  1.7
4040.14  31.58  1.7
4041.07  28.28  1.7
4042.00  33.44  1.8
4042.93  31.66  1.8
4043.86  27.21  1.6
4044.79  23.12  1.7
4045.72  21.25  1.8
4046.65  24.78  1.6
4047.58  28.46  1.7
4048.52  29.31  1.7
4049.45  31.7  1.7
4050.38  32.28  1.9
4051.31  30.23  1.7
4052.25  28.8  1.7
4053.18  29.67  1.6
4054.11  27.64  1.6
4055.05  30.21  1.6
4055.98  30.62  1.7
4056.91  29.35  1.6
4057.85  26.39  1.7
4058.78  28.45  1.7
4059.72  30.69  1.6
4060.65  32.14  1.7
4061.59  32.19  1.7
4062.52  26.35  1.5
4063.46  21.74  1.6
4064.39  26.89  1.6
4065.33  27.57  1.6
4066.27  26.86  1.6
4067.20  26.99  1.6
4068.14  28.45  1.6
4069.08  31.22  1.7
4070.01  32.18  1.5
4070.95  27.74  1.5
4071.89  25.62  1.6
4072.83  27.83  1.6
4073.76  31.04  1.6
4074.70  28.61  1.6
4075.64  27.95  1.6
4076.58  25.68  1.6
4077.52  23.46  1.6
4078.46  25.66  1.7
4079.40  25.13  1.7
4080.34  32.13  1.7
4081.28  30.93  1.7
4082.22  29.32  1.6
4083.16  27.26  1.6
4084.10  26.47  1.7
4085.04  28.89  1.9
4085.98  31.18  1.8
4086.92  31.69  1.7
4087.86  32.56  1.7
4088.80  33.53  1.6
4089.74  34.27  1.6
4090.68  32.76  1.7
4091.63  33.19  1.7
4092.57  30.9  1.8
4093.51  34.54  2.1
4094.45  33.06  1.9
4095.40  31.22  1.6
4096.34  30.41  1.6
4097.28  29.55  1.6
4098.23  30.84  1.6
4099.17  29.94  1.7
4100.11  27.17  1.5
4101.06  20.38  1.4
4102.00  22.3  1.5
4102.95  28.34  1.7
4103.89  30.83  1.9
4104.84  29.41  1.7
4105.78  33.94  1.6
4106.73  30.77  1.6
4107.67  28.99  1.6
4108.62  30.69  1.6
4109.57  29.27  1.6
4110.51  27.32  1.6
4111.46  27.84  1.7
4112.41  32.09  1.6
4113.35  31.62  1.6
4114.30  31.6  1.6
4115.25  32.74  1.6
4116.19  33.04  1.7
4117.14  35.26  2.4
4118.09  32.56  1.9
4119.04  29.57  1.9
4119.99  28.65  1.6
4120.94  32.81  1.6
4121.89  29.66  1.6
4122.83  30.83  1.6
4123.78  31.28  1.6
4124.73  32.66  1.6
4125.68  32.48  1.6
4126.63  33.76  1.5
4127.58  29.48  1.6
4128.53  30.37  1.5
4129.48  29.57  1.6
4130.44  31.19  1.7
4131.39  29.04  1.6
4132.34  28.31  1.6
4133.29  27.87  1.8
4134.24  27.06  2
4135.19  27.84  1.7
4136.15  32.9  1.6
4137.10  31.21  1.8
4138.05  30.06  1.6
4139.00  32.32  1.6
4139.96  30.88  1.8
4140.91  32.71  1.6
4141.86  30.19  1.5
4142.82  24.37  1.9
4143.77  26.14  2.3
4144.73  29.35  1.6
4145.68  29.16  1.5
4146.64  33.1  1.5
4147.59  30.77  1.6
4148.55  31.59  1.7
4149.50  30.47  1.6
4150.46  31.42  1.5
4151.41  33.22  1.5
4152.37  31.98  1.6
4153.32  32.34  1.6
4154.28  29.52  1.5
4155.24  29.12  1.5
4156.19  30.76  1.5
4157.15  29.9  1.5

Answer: 1.67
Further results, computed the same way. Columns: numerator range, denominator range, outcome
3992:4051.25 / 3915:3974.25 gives 1.97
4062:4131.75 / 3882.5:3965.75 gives 1.81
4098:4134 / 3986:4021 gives 1.18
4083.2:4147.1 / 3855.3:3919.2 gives 1.63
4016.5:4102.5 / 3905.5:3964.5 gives 1.81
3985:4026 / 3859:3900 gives 1.40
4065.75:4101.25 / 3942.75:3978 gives 1.88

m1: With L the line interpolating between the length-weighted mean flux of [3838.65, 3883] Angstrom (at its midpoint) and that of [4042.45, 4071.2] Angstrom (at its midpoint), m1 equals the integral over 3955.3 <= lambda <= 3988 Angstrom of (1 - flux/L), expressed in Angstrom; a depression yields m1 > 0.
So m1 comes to 9.6 Angstrom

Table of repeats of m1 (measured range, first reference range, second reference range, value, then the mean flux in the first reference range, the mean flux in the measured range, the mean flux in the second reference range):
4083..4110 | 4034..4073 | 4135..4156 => -0.58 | 28.7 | 30.2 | 30.5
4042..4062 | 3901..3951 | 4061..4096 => -1.40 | 16.5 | 29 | 29.3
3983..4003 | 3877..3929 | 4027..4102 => -1.05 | 20.3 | 26.5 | 29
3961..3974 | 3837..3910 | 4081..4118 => 7.88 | 20.8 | 9.77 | 30.4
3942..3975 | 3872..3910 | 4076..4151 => 9.89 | 20.5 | 16.3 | 30.1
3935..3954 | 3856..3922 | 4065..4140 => 5.71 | 20.8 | 16.3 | 29.9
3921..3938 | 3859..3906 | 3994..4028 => 9.78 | 20.6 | 9.72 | 27.2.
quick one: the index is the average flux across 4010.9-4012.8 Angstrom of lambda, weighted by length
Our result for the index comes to 29.5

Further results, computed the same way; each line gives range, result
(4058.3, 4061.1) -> 30.4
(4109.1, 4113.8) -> 29.7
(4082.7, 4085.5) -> 27.5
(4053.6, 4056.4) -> 29.5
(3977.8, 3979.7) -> 24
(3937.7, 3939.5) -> 11.1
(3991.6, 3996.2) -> 26.1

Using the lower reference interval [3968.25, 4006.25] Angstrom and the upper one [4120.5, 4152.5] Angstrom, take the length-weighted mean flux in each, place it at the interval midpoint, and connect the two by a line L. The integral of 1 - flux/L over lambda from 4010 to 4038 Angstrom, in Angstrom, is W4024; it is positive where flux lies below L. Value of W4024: -4.3 Angstrom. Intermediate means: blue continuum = 22.5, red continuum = 30.5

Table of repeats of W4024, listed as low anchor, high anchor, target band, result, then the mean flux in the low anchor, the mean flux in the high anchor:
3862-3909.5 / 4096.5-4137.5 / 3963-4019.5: 5.8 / 20.8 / 30.1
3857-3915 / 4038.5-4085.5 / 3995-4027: -1.0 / 20.9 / 28.4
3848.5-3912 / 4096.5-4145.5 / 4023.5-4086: -2.4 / 20.9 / 30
